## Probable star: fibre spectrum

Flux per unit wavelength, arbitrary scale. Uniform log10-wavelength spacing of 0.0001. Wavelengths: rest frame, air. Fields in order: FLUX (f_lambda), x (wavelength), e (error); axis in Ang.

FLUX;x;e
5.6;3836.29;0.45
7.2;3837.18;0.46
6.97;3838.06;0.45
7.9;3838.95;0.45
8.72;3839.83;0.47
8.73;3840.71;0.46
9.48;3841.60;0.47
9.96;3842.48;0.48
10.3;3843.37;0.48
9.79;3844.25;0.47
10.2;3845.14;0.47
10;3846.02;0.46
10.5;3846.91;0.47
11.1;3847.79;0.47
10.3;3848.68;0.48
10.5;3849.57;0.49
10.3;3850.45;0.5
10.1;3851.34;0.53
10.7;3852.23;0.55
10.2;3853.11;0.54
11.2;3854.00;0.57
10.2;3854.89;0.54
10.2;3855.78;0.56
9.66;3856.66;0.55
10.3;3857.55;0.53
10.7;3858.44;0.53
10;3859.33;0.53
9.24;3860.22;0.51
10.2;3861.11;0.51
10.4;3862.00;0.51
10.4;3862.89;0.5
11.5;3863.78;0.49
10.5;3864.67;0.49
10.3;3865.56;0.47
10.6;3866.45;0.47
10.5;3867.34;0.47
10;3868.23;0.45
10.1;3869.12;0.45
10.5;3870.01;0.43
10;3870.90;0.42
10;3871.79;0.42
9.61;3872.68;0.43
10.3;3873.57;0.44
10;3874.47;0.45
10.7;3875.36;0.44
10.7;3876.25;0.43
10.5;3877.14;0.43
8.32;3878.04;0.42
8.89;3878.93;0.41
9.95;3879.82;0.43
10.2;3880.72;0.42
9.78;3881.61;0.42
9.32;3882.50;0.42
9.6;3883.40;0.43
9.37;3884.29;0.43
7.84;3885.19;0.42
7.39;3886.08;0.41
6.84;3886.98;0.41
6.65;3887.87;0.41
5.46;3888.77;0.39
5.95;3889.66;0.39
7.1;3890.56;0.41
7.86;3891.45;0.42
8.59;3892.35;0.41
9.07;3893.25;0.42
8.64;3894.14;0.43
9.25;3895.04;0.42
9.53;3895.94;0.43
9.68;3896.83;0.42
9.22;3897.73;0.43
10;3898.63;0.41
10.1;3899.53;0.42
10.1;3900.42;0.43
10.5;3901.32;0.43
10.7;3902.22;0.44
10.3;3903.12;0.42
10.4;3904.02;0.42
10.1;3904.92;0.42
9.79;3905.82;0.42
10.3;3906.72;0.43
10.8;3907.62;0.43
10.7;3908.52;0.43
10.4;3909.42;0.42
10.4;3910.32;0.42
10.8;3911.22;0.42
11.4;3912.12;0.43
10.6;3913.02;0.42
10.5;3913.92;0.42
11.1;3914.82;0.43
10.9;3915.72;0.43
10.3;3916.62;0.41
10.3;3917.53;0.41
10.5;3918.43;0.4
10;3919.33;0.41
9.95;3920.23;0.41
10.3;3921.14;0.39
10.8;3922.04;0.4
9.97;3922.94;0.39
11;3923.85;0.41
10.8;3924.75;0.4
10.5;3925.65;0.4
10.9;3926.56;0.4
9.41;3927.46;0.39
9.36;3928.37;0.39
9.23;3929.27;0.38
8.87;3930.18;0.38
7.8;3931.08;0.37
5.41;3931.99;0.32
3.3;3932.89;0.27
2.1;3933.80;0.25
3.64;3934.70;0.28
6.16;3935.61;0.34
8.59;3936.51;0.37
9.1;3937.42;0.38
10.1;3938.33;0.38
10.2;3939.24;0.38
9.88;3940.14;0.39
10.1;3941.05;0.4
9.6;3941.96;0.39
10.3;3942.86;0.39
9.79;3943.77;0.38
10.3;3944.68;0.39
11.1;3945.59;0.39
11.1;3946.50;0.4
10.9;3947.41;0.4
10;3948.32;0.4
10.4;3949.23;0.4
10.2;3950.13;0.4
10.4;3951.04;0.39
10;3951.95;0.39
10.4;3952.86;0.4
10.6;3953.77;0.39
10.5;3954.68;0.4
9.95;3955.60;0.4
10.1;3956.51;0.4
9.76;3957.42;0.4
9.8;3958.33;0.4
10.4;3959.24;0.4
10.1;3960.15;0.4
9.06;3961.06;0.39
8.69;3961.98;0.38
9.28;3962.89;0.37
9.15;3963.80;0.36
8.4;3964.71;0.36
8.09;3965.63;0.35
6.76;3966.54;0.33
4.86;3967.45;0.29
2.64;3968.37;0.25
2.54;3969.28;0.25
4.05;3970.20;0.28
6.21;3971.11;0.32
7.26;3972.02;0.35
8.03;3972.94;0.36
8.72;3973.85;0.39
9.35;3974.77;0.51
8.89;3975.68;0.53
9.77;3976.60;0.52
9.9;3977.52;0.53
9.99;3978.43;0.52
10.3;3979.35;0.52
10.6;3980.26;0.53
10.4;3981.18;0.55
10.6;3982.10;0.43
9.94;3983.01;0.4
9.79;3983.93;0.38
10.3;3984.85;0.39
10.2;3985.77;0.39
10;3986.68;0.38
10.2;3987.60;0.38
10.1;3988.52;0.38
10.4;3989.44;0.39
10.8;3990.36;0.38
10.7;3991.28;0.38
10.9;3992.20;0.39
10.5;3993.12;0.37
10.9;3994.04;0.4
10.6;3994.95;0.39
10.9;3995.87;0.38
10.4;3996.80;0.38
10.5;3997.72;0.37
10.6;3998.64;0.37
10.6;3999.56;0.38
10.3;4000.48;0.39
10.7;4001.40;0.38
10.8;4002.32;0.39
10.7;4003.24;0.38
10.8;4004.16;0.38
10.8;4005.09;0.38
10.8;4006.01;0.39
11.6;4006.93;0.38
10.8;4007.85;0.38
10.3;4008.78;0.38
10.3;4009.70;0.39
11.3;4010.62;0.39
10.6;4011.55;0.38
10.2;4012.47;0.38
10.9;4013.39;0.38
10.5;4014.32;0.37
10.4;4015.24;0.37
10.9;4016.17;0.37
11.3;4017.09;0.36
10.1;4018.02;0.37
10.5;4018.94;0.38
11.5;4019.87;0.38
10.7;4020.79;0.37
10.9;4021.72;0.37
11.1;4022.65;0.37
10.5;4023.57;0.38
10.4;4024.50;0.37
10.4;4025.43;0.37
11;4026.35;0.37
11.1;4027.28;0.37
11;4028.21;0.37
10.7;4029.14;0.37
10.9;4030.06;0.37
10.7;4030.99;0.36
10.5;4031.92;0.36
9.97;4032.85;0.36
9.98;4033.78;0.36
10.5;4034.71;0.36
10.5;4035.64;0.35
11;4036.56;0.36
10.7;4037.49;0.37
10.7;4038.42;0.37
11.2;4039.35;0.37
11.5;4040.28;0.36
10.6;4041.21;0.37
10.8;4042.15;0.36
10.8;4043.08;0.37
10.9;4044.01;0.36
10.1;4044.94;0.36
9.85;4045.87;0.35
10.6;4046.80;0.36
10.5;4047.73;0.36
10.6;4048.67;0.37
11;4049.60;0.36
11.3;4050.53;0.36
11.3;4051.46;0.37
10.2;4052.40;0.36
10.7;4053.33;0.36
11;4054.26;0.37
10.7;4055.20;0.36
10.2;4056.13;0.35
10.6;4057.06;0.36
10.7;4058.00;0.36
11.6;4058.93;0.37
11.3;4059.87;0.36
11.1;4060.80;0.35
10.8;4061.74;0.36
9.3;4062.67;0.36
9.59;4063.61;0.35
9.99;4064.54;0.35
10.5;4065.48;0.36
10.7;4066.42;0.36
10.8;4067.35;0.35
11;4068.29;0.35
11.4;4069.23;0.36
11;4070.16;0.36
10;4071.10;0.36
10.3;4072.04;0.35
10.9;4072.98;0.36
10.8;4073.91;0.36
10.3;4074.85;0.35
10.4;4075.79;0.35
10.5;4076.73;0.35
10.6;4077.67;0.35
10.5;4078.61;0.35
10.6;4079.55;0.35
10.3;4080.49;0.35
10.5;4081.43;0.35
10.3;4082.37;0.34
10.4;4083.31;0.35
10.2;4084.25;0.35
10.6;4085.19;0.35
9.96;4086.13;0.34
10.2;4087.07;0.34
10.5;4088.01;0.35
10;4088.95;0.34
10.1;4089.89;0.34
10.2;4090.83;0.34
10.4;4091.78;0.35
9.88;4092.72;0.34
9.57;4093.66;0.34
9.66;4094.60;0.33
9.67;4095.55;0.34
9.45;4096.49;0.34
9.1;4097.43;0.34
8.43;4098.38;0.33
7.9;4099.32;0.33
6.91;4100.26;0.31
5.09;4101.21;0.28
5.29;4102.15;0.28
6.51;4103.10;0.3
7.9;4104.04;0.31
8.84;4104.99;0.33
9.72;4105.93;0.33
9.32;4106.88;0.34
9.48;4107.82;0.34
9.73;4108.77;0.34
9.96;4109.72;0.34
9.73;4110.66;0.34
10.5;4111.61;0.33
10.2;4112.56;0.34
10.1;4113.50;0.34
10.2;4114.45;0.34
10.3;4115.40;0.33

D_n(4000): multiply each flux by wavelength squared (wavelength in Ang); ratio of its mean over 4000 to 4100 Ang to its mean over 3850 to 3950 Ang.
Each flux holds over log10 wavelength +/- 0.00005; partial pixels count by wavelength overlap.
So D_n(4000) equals 1.2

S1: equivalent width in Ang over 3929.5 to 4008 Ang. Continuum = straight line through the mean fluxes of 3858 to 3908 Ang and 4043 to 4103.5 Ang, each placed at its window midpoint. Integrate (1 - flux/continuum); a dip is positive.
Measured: 3.93 Ang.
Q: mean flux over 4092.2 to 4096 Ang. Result 9.71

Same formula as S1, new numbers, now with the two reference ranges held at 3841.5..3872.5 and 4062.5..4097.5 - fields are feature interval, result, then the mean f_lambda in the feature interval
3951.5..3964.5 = 0.6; 9.81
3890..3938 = 4.3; 9.37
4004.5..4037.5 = -1.3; 10.7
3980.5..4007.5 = -0.7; 10.5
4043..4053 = -0.3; 10.6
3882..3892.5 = 2.7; 7.65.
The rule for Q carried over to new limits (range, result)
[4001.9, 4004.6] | 10.8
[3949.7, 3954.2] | 10.3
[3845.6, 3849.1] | 10.5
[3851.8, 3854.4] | 10.7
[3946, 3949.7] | 10.6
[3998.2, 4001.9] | 10.6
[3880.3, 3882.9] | 9.8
